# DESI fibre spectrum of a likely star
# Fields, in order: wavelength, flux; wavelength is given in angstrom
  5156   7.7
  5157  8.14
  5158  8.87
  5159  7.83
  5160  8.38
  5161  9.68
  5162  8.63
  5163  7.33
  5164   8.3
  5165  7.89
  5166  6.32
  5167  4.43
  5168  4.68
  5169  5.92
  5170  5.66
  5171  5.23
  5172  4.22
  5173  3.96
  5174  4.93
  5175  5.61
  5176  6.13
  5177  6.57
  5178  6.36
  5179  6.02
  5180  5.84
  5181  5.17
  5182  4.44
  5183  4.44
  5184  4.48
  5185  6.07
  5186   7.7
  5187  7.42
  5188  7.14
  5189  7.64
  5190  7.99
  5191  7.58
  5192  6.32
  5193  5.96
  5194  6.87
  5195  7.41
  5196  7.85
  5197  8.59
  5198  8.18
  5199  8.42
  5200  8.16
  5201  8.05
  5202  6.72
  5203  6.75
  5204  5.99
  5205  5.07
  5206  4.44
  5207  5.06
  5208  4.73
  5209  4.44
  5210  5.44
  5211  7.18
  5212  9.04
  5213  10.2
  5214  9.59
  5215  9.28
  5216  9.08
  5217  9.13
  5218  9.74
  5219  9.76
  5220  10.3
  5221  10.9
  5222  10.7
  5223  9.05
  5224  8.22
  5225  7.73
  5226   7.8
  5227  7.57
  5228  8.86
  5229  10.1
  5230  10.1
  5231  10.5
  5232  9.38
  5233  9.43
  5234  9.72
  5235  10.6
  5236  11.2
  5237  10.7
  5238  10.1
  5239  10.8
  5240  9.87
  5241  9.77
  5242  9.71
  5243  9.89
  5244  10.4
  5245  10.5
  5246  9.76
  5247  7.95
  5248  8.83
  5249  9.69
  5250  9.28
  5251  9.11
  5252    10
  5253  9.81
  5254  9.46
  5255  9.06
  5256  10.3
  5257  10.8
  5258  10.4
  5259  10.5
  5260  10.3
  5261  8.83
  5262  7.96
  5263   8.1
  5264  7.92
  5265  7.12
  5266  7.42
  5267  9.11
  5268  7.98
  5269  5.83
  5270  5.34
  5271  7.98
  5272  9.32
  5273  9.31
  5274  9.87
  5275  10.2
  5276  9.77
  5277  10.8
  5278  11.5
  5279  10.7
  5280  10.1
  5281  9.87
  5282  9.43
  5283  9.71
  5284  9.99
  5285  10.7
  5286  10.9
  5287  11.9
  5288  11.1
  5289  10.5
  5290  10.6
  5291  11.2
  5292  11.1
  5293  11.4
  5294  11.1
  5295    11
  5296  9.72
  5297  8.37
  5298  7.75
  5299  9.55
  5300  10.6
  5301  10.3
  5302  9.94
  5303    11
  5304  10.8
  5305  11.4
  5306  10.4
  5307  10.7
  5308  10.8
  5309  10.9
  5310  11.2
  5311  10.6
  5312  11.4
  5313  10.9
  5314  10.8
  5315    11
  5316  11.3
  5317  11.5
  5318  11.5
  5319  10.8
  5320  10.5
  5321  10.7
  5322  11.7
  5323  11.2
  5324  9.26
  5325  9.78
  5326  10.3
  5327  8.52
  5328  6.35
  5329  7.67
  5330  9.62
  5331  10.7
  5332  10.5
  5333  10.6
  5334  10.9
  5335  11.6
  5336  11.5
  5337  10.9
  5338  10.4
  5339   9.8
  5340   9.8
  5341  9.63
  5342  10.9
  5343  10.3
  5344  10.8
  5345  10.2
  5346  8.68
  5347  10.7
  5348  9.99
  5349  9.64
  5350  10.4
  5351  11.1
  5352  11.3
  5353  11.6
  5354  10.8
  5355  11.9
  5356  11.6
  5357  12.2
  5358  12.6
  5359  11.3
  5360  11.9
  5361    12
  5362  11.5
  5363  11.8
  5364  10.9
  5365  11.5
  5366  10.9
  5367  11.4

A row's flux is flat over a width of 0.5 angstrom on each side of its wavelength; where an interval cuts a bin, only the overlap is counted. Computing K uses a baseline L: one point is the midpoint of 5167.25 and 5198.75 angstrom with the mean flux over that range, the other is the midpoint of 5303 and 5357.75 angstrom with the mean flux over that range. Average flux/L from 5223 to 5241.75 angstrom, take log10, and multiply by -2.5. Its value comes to -0.24 mag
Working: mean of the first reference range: 6.21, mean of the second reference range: 10.6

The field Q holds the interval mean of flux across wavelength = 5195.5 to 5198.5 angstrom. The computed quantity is 8.21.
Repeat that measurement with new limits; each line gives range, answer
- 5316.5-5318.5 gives 11.5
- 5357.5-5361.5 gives 11.9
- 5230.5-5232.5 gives 9.94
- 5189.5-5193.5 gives 6.96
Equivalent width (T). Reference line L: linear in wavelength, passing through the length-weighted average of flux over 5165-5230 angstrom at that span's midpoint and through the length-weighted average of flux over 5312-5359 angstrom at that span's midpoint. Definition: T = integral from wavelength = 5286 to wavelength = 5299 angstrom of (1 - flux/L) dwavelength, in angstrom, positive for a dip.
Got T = -1.4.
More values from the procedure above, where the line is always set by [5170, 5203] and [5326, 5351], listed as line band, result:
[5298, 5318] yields -3.0 angstrom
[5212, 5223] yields -4.0 angstrom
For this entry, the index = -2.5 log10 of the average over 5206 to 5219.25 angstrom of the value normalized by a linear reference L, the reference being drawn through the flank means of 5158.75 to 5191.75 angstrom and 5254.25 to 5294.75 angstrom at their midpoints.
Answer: -0.015 mag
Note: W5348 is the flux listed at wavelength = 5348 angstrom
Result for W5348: 9.99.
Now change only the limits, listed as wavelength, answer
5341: 9.63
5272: 9.32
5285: 10.7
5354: 10.8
